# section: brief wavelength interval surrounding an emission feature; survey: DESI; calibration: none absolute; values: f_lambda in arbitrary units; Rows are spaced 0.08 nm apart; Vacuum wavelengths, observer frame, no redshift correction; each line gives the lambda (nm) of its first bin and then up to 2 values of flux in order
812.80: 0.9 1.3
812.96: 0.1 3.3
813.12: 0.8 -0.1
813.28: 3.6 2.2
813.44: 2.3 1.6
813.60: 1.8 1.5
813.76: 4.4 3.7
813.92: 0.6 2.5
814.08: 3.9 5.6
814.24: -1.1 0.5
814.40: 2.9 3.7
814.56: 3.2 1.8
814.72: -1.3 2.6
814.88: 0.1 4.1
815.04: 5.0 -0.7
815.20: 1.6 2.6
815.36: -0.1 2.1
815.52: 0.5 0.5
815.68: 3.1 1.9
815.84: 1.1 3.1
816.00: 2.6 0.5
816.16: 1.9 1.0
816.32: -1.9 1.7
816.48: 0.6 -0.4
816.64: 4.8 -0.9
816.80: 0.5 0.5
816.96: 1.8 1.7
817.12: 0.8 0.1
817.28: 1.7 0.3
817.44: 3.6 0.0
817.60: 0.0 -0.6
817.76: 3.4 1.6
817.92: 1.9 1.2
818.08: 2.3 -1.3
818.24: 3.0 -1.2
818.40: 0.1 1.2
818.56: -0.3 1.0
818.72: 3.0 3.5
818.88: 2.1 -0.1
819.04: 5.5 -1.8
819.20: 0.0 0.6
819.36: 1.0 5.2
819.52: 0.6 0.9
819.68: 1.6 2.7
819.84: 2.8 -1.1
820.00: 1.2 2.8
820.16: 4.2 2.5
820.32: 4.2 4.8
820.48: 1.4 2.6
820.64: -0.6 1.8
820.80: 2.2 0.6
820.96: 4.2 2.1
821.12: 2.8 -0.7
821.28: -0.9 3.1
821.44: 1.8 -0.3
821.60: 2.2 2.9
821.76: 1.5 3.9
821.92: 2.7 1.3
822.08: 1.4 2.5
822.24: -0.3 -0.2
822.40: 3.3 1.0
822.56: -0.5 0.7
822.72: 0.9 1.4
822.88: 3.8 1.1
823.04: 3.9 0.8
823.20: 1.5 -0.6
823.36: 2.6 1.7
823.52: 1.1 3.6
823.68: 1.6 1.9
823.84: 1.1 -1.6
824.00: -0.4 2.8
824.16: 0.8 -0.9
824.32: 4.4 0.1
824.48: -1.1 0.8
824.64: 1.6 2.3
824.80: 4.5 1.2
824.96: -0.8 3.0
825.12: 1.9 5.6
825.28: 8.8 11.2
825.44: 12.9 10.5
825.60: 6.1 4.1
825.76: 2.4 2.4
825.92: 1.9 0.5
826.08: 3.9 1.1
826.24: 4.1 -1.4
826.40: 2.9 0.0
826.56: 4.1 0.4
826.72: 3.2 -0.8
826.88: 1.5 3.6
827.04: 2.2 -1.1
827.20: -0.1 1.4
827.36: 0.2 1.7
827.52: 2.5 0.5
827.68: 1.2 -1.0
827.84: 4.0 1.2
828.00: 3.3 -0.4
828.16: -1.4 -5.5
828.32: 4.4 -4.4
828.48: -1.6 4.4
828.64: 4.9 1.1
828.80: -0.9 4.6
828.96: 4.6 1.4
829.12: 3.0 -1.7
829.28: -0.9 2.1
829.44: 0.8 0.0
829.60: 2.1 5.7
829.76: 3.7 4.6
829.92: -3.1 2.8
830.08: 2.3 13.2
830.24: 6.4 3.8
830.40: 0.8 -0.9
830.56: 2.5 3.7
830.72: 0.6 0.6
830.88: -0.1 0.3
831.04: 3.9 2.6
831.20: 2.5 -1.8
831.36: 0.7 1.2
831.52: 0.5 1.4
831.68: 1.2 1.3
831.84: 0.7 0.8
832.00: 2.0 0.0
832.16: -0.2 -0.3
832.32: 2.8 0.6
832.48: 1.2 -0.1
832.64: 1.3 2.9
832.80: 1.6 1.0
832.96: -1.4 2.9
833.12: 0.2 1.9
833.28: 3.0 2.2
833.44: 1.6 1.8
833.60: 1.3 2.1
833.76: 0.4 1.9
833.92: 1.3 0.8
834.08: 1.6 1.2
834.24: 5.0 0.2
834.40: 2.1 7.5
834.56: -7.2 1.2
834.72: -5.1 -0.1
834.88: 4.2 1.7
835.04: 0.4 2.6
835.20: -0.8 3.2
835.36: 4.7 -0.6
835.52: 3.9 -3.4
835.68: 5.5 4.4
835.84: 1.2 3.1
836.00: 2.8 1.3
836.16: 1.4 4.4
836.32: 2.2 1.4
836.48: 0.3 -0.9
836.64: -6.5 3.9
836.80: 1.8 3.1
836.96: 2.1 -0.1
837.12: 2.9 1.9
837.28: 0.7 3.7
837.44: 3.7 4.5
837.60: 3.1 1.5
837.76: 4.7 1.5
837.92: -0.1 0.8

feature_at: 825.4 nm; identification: Hbeta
